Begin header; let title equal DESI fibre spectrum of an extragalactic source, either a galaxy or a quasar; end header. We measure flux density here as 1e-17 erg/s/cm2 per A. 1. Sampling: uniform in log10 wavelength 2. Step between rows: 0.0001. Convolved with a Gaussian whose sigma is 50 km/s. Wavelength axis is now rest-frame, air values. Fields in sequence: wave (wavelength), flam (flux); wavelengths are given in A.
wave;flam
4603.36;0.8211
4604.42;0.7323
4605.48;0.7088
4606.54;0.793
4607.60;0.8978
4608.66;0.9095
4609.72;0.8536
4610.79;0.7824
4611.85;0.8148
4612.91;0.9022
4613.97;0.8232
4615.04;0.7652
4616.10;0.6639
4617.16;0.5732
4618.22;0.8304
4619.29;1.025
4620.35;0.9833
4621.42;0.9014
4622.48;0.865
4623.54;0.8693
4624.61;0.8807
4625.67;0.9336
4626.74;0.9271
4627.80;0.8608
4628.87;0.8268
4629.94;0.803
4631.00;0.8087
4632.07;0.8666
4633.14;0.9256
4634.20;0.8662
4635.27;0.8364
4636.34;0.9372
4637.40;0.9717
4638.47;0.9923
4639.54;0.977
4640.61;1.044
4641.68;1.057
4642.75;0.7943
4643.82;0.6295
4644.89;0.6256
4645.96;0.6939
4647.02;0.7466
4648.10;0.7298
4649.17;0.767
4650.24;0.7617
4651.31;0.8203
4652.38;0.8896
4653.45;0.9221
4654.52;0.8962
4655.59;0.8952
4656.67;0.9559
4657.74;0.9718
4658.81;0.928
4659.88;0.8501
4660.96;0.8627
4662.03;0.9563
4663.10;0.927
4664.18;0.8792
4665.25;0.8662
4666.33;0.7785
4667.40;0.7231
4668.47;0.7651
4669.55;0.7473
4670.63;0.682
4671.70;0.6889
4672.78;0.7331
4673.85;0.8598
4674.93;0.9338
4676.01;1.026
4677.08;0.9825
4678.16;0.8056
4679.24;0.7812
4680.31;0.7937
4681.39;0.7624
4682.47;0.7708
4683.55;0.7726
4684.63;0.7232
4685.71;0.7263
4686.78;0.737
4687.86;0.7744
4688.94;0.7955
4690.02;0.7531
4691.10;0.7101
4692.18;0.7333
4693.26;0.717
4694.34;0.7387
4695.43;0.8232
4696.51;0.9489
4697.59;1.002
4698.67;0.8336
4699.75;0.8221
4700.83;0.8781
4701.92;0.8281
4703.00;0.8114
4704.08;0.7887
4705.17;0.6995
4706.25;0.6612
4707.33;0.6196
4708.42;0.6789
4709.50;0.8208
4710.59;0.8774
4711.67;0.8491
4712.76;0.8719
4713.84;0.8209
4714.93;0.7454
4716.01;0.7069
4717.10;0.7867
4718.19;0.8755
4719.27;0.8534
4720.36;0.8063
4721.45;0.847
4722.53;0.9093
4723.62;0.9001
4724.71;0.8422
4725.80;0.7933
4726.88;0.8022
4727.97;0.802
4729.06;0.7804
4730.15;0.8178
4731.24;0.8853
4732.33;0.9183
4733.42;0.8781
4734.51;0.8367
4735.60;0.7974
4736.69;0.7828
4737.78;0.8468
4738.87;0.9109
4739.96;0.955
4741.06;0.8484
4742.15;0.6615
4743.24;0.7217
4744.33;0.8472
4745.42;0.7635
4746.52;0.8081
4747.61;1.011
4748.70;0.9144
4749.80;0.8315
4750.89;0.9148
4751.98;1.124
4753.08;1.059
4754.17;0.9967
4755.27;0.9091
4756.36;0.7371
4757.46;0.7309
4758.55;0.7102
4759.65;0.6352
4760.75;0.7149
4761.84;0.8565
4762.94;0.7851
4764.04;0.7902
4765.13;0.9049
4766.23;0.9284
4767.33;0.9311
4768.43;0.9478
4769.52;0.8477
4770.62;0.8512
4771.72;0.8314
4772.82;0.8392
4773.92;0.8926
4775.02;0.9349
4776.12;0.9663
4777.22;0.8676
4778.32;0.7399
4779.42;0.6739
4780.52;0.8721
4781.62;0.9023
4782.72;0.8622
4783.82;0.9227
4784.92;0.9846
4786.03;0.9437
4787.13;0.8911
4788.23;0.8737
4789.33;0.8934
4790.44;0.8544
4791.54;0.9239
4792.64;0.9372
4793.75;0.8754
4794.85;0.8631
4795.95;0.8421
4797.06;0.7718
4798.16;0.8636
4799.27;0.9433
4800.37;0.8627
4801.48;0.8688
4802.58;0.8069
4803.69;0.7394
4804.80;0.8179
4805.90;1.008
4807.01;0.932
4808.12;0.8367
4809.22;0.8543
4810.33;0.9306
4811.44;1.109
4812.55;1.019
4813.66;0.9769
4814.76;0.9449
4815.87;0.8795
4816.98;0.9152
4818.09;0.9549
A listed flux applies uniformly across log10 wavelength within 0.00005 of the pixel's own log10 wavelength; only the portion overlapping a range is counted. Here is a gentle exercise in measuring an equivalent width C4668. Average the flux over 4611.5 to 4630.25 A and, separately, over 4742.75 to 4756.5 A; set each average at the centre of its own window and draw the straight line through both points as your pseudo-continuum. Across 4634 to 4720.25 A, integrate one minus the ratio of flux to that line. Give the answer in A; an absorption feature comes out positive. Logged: 5.0 A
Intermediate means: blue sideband 0.848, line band 0.82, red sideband 0.901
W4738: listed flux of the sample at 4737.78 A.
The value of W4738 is 0.8468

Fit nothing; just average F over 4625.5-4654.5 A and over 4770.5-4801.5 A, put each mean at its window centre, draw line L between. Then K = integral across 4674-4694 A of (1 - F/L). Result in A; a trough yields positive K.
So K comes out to 1.48 A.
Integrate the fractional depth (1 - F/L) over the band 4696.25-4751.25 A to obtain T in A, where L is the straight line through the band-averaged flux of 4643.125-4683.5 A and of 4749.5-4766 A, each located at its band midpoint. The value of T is 0.8 A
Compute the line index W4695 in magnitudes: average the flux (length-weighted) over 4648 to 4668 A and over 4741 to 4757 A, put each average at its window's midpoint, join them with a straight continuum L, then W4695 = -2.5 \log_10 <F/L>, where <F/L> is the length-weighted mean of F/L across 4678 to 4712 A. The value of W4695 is 0.116 mag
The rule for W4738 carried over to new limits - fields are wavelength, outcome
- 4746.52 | 0.8081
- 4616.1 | 0.6639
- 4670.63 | 0.682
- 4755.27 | 0.9091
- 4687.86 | 0.7744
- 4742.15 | 0.6615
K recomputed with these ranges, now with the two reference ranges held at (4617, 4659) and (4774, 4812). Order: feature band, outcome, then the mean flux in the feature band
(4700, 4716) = 1.70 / 0.78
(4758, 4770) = 0.77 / 0.823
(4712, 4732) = 1.11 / 0.826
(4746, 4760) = -0.02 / 0.879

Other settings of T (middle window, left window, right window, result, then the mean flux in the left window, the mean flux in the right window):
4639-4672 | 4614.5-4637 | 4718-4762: 0.71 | 0.856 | 0.845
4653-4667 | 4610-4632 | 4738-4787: -0.82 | 0.842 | 0.861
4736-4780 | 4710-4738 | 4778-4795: 0.33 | 0.832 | 0.878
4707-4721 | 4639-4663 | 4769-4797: 1.09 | 0.855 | 0.874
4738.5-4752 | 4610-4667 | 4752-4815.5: 0.18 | 0.857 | 0.876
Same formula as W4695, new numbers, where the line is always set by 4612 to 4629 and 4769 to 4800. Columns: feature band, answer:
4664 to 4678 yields 0.052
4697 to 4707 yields 0.067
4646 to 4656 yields 0.048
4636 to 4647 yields -0.014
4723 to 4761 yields 0.031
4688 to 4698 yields 0.083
